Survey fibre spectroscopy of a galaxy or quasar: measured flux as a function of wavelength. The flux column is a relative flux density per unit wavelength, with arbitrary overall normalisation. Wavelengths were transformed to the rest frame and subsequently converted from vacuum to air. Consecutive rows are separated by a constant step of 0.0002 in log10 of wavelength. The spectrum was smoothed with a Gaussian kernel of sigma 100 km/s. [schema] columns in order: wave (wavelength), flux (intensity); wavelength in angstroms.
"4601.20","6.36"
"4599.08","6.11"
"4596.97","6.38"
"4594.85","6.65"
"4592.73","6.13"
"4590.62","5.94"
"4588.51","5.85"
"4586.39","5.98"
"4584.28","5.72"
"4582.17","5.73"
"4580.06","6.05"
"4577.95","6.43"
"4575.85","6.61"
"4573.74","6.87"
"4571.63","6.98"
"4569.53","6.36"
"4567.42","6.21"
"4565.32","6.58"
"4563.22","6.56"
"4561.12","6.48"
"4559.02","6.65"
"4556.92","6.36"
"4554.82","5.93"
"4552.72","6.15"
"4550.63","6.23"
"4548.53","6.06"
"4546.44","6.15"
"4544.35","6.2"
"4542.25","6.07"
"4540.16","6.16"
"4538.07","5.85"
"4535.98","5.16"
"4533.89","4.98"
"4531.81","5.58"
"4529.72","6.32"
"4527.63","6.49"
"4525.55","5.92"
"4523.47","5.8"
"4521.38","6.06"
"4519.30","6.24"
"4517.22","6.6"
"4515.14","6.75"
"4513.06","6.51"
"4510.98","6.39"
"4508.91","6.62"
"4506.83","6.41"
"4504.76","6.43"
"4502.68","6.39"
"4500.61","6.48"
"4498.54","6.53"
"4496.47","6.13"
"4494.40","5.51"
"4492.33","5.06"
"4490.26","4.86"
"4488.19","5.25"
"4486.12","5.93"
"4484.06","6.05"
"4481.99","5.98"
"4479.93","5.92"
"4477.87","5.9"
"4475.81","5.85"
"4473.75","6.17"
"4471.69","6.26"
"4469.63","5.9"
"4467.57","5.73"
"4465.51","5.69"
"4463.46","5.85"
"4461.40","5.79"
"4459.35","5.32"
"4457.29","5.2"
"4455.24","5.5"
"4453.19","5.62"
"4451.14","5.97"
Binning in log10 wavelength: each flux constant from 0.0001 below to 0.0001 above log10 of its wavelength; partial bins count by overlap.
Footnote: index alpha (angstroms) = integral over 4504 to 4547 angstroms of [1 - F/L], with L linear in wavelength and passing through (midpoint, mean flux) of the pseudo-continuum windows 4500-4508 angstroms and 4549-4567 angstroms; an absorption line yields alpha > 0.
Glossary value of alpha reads 1.8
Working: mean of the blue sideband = 6.43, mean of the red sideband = 6.35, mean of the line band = 6.13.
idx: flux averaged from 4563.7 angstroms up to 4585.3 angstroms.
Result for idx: 6.36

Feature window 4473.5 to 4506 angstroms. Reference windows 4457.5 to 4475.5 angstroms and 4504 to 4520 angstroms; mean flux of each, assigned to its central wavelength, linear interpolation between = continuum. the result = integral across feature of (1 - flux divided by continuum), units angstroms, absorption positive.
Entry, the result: 1.4 angstroms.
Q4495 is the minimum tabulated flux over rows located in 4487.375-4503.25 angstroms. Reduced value 4.86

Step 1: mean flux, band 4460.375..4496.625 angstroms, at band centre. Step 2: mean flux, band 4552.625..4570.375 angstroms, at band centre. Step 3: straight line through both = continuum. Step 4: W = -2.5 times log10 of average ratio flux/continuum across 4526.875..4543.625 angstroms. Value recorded 0.065 mag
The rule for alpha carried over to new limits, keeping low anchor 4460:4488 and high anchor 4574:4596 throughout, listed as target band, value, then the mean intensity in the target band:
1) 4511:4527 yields -0.8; 6.28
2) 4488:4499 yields 0.8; 5.53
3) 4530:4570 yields -0.2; 6.09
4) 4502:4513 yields -0.9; 6.46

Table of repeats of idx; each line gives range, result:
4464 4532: 6.06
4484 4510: 5.97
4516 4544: 5.95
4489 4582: 6.18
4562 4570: 6.43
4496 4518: 6.49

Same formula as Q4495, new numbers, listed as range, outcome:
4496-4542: 4.98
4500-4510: 6.39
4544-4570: 5.93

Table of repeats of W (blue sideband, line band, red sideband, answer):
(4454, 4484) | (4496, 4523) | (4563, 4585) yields -0.07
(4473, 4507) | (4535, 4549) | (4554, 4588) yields 0.04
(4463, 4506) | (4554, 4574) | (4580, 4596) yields -0.09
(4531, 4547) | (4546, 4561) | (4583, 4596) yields -0.07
